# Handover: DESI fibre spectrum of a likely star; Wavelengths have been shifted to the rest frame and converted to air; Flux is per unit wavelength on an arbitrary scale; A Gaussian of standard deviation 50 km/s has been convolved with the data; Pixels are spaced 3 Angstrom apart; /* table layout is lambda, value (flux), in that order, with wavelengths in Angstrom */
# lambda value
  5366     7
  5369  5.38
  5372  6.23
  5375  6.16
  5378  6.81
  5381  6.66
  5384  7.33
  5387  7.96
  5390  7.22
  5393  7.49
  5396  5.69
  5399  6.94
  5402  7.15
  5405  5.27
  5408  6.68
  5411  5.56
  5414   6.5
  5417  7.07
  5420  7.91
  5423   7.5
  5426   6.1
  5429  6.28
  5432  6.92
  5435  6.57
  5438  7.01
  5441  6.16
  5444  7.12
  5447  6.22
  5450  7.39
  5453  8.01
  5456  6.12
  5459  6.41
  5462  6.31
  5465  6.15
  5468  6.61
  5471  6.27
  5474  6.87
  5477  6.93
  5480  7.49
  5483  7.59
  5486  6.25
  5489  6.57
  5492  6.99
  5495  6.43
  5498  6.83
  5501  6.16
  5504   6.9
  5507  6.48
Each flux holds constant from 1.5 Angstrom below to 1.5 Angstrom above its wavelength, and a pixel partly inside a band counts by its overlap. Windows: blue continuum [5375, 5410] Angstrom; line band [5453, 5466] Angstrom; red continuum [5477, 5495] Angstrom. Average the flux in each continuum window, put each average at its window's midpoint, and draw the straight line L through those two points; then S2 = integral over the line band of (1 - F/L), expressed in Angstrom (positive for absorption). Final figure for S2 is 0.8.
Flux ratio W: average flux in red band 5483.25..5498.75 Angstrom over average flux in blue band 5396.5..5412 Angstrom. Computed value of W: 1.1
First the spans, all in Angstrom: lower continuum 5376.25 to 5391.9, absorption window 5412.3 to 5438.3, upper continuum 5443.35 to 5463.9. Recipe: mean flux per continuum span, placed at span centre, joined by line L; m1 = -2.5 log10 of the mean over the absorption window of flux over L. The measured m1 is 0.01 mag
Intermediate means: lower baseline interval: 7.19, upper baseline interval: 6.77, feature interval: 6.86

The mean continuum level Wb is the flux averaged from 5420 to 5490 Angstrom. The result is 6.76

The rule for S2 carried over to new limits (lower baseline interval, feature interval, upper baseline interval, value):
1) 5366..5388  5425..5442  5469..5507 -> 0.4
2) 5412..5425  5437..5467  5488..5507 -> 1.0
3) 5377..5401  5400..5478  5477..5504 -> 2.9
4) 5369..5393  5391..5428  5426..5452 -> 0.6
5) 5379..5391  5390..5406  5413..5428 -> 1.3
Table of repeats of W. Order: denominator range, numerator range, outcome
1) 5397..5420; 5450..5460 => 1.06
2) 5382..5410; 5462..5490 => 0.98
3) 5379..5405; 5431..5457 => 0.99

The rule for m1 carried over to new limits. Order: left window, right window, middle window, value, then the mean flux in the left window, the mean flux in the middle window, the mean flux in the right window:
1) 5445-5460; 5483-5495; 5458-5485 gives 0.01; 6.85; 6.73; 6.71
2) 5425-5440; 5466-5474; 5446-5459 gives -0.06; 6.58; 6.9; 6.5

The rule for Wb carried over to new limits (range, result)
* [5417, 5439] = 6.91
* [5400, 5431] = 6.61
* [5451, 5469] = 6.62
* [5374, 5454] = 6.8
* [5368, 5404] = 6.75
